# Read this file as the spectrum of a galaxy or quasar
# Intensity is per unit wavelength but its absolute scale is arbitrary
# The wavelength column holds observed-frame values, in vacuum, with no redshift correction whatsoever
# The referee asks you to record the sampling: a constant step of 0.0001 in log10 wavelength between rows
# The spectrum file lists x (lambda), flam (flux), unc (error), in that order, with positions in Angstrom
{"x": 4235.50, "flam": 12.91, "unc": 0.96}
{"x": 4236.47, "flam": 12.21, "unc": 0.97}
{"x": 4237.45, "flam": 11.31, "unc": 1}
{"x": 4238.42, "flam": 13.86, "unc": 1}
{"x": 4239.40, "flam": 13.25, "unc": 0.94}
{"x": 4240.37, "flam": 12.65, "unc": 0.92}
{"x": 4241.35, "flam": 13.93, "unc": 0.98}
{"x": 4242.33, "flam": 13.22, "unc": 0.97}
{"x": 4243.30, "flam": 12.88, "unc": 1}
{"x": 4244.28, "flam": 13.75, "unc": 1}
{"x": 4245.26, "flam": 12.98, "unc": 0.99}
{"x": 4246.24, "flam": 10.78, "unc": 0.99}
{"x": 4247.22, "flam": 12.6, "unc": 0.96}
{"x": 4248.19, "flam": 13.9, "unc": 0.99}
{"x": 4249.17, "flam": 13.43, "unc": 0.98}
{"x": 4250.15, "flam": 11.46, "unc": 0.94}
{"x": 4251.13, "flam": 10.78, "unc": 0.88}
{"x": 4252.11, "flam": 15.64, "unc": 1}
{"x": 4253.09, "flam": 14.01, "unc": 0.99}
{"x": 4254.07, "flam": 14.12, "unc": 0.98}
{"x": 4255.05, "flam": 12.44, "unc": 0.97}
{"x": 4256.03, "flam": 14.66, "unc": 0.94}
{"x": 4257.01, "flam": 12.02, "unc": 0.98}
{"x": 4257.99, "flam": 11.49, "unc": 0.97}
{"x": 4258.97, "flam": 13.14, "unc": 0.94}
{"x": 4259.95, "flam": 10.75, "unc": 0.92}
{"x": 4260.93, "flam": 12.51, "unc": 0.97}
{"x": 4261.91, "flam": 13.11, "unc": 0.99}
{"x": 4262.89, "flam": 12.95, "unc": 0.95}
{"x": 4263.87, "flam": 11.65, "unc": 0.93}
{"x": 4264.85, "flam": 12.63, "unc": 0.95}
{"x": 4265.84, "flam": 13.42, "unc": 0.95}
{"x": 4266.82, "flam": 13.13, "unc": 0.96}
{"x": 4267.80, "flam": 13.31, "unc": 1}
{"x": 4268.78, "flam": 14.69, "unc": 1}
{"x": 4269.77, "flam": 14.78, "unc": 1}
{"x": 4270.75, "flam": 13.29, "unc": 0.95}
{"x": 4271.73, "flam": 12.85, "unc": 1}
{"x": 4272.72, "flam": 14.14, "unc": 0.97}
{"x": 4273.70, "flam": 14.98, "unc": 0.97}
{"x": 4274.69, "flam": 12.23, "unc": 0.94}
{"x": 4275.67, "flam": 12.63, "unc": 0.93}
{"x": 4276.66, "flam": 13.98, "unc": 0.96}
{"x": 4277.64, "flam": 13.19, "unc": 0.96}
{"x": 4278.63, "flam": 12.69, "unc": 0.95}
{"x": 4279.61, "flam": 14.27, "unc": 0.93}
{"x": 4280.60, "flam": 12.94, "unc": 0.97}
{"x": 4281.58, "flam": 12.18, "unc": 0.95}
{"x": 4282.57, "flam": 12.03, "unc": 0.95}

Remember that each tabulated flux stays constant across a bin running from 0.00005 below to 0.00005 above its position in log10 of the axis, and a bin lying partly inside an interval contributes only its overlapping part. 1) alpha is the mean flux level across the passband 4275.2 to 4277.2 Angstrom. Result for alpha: 13.3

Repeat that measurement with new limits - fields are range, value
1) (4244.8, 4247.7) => 12.1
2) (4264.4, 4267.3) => 13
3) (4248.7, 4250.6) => 12.4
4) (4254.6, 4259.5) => 12.7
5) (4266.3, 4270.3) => 14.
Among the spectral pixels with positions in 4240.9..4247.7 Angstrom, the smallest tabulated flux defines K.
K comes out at 10.78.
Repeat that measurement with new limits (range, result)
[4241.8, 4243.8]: 12.88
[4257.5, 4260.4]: 10.75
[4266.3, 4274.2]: 12.85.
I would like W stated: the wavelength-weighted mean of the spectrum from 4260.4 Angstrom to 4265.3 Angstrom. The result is 12.6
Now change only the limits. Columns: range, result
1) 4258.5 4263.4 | 12.5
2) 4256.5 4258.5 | 11.8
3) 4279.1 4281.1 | 13.6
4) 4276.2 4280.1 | 13.5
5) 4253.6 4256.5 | 13.7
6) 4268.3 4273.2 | 13.9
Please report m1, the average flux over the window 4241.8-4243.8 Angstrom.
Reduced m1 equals 13.1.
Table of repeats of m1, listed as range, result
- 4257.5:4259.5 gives 12.3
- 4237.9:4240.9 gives 13.3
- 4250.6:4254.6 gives 13.6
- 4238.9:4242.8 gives 13.2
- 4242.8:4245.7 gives 13.2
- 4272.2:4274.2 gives 14.5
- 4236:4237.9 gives 11.7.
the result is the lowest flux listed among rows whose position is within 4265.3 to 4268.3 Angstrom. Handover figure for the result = 13.13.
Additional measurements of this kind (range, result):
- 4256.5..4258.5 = 11.49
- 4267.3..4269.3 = 13.31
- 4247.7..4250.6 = 11.46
